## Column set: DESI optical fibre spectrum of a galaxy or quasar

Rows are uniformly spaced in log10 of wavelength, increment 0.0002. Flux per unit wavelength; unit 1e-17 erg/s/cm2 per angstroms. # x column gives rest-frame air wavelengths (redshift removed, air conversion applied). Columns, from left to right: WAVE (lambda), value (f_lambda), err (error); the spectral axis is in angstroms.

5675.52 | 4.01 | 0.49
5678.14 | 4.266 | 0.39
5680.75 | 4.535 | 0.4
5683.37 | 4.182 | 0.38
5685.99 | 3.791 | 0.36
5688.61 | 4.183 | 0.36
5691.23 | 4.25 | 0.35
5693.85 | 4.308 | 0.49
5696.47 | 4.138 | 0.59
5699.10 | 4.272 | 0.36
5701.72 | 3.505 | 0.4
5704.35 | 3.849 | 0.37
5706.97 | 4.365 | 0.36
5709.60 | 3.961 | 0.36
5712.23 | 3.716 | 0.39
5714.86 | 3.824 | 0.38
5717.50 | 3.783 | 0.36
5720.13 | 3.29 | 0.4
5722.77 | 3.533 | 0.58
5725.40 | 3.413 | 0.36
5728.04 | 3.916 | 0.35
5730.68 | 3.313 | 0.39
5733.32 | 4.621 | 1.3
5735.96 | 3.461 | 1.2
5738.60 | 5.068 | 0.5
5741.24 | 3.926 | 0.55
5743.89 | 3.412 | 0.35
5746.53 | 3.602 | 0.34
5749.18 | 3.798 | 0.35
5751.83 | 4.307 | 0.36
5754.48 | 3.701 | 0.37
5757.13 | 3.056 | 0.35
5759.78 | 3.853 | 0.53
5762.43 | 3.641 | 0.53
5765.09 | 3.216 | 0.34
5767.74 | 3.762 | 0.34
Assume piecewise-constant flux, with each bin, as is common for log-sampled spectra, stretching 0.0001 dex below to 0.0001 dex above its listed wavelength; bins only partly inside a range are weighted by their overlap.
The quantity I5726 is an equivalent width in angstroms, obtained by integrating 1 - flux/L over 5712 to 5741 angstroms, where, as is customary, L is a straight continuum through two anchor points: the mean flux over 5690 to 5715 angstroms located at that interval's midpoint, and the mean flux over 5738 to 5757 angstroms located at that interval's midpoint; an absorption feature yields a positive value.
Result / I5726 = 0.9 angstroms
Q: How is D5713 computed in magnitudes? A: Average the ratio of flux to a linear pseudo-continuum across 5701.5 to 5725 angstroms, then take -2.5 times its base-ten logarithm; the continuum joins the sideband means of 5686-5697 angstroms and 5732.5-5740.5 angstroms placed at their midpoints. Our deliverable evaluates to 0.13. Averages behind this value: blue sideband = 4.18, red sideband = 4.34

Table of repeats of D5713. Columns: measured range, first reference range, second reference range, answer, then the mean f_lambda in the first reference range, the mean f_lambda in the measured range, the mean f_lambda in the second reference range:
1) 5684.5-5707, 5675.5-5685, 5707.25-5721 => -0.01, 4.26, 4.06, 3.78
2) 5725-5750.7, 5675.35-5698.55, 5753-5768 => -0.04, 4.19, 3.87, 3.53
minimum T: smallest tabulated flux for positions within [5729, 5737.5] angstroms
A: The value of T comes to 3.313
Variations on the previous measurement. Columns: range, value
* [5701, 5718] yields 3.505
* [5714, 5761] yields 3.056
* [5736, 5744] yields 3.412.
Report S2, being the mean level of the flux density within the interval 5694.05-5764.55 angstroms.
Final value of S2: 3.82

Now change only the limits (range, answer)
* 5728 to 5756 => 3.91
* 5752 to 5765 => 3.6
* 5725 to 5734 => 3.8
